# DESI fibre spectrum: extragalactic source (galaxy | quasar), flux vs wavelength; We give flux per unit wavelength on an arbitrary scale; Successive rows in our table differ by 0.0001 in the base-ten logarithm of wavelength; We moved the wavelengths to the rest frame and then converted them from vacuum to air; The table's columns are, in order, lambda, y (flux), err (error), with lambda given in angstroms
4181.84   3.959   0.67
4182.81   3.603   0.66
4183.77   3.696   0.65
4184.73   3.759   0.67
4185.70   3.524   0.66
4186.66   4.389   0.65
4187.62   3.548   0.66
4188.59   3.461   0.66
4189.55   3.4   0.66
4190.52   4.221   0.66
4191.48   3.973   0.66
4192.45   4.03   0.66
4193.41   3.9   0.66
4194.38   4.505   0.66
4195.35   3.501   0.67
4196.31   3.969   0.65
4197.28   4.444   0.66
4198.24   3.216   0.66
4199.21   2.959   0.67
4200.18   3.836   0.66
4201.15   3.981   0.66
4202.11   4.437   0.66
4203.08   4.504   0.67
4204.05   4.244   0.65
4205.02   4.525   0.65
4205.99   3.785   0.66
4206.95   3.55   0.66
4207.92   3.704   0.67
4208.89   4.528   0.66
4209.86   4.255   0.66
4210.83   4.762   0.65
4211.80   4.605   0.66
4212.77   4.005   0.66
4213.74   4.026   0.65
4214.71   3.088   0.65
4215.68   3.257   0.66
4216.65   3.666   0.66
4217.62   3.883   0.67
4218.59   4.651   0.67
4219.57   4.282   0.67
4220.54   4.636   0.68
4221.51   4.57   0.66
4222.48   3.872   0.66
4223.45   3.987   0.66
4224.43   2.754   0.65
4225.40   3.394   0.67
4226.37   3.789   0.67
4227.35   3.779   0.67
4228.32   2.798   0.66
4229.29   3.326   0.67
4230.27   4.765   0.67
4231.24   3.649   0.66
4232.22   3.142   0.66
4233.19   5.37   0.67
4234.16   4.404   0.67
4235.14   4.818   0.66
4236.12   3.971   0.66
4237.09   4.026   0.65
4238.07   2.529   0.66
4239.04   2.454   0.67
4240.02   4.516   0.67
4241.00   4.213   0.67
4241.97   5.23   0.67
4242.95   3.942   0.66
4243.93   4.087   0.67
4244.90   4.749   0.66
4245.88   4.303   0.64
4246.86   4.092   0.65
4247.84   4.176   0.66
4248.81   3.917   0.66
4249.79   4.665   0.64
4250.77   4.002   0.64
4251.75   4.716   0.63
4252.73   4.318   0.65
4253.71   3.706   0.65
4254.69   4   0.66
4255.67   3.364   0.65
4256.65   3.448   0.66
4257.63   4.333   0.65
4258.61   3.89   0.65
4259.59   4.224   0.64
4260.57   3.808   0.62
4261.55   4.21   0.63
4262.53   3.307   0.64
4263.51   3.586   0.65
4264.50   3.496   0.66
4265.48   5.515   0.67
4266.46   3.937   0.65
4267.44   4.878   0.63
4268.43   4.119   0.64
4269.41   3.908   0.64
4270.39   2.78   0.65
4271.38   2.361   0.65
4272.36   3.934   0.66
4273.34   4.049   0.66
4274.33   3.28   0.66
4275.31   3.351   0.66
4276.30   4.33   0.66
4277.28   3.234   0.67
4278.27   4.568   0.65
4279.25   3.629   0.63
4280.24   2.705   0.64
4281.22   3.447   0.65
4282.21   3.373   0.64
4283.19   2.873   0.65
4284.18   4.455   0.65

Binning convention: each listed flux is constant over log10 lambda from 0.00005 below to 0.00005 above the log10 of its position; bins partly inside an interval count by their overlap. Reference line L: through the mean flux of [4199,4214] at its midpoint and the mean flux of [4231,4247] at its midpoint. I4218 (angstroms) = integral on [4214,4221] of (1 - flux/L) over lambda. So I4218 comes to 0.3 angstroms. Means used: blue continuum 4.13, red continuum 4.09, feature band 3.92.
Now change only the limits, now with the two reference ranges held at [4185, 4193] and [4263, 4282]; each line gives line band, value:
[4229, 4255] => -2.5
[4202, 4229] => -1.2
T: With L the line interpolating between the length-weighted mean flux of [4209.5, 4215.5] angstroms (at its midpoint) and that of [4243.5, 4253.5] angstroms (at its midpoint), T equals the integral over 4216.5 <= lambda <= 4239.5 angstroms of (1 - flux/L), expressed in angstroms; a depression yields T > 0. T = 1.7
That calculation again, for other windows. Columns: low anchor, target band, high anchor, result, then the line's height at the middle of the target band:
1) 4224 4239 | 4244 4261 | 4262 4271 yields -1.12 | 3.85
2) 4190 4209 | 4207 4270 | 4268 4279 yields -3.76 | 3.79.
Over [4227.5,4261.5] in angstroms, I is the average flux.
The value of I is 4.03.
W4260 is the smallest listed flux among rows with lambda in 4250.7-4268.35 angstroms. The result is 3.307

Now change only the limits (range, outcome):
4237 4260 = 2.454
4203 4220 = 3.088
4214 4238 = 2.754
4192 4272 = 2.361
